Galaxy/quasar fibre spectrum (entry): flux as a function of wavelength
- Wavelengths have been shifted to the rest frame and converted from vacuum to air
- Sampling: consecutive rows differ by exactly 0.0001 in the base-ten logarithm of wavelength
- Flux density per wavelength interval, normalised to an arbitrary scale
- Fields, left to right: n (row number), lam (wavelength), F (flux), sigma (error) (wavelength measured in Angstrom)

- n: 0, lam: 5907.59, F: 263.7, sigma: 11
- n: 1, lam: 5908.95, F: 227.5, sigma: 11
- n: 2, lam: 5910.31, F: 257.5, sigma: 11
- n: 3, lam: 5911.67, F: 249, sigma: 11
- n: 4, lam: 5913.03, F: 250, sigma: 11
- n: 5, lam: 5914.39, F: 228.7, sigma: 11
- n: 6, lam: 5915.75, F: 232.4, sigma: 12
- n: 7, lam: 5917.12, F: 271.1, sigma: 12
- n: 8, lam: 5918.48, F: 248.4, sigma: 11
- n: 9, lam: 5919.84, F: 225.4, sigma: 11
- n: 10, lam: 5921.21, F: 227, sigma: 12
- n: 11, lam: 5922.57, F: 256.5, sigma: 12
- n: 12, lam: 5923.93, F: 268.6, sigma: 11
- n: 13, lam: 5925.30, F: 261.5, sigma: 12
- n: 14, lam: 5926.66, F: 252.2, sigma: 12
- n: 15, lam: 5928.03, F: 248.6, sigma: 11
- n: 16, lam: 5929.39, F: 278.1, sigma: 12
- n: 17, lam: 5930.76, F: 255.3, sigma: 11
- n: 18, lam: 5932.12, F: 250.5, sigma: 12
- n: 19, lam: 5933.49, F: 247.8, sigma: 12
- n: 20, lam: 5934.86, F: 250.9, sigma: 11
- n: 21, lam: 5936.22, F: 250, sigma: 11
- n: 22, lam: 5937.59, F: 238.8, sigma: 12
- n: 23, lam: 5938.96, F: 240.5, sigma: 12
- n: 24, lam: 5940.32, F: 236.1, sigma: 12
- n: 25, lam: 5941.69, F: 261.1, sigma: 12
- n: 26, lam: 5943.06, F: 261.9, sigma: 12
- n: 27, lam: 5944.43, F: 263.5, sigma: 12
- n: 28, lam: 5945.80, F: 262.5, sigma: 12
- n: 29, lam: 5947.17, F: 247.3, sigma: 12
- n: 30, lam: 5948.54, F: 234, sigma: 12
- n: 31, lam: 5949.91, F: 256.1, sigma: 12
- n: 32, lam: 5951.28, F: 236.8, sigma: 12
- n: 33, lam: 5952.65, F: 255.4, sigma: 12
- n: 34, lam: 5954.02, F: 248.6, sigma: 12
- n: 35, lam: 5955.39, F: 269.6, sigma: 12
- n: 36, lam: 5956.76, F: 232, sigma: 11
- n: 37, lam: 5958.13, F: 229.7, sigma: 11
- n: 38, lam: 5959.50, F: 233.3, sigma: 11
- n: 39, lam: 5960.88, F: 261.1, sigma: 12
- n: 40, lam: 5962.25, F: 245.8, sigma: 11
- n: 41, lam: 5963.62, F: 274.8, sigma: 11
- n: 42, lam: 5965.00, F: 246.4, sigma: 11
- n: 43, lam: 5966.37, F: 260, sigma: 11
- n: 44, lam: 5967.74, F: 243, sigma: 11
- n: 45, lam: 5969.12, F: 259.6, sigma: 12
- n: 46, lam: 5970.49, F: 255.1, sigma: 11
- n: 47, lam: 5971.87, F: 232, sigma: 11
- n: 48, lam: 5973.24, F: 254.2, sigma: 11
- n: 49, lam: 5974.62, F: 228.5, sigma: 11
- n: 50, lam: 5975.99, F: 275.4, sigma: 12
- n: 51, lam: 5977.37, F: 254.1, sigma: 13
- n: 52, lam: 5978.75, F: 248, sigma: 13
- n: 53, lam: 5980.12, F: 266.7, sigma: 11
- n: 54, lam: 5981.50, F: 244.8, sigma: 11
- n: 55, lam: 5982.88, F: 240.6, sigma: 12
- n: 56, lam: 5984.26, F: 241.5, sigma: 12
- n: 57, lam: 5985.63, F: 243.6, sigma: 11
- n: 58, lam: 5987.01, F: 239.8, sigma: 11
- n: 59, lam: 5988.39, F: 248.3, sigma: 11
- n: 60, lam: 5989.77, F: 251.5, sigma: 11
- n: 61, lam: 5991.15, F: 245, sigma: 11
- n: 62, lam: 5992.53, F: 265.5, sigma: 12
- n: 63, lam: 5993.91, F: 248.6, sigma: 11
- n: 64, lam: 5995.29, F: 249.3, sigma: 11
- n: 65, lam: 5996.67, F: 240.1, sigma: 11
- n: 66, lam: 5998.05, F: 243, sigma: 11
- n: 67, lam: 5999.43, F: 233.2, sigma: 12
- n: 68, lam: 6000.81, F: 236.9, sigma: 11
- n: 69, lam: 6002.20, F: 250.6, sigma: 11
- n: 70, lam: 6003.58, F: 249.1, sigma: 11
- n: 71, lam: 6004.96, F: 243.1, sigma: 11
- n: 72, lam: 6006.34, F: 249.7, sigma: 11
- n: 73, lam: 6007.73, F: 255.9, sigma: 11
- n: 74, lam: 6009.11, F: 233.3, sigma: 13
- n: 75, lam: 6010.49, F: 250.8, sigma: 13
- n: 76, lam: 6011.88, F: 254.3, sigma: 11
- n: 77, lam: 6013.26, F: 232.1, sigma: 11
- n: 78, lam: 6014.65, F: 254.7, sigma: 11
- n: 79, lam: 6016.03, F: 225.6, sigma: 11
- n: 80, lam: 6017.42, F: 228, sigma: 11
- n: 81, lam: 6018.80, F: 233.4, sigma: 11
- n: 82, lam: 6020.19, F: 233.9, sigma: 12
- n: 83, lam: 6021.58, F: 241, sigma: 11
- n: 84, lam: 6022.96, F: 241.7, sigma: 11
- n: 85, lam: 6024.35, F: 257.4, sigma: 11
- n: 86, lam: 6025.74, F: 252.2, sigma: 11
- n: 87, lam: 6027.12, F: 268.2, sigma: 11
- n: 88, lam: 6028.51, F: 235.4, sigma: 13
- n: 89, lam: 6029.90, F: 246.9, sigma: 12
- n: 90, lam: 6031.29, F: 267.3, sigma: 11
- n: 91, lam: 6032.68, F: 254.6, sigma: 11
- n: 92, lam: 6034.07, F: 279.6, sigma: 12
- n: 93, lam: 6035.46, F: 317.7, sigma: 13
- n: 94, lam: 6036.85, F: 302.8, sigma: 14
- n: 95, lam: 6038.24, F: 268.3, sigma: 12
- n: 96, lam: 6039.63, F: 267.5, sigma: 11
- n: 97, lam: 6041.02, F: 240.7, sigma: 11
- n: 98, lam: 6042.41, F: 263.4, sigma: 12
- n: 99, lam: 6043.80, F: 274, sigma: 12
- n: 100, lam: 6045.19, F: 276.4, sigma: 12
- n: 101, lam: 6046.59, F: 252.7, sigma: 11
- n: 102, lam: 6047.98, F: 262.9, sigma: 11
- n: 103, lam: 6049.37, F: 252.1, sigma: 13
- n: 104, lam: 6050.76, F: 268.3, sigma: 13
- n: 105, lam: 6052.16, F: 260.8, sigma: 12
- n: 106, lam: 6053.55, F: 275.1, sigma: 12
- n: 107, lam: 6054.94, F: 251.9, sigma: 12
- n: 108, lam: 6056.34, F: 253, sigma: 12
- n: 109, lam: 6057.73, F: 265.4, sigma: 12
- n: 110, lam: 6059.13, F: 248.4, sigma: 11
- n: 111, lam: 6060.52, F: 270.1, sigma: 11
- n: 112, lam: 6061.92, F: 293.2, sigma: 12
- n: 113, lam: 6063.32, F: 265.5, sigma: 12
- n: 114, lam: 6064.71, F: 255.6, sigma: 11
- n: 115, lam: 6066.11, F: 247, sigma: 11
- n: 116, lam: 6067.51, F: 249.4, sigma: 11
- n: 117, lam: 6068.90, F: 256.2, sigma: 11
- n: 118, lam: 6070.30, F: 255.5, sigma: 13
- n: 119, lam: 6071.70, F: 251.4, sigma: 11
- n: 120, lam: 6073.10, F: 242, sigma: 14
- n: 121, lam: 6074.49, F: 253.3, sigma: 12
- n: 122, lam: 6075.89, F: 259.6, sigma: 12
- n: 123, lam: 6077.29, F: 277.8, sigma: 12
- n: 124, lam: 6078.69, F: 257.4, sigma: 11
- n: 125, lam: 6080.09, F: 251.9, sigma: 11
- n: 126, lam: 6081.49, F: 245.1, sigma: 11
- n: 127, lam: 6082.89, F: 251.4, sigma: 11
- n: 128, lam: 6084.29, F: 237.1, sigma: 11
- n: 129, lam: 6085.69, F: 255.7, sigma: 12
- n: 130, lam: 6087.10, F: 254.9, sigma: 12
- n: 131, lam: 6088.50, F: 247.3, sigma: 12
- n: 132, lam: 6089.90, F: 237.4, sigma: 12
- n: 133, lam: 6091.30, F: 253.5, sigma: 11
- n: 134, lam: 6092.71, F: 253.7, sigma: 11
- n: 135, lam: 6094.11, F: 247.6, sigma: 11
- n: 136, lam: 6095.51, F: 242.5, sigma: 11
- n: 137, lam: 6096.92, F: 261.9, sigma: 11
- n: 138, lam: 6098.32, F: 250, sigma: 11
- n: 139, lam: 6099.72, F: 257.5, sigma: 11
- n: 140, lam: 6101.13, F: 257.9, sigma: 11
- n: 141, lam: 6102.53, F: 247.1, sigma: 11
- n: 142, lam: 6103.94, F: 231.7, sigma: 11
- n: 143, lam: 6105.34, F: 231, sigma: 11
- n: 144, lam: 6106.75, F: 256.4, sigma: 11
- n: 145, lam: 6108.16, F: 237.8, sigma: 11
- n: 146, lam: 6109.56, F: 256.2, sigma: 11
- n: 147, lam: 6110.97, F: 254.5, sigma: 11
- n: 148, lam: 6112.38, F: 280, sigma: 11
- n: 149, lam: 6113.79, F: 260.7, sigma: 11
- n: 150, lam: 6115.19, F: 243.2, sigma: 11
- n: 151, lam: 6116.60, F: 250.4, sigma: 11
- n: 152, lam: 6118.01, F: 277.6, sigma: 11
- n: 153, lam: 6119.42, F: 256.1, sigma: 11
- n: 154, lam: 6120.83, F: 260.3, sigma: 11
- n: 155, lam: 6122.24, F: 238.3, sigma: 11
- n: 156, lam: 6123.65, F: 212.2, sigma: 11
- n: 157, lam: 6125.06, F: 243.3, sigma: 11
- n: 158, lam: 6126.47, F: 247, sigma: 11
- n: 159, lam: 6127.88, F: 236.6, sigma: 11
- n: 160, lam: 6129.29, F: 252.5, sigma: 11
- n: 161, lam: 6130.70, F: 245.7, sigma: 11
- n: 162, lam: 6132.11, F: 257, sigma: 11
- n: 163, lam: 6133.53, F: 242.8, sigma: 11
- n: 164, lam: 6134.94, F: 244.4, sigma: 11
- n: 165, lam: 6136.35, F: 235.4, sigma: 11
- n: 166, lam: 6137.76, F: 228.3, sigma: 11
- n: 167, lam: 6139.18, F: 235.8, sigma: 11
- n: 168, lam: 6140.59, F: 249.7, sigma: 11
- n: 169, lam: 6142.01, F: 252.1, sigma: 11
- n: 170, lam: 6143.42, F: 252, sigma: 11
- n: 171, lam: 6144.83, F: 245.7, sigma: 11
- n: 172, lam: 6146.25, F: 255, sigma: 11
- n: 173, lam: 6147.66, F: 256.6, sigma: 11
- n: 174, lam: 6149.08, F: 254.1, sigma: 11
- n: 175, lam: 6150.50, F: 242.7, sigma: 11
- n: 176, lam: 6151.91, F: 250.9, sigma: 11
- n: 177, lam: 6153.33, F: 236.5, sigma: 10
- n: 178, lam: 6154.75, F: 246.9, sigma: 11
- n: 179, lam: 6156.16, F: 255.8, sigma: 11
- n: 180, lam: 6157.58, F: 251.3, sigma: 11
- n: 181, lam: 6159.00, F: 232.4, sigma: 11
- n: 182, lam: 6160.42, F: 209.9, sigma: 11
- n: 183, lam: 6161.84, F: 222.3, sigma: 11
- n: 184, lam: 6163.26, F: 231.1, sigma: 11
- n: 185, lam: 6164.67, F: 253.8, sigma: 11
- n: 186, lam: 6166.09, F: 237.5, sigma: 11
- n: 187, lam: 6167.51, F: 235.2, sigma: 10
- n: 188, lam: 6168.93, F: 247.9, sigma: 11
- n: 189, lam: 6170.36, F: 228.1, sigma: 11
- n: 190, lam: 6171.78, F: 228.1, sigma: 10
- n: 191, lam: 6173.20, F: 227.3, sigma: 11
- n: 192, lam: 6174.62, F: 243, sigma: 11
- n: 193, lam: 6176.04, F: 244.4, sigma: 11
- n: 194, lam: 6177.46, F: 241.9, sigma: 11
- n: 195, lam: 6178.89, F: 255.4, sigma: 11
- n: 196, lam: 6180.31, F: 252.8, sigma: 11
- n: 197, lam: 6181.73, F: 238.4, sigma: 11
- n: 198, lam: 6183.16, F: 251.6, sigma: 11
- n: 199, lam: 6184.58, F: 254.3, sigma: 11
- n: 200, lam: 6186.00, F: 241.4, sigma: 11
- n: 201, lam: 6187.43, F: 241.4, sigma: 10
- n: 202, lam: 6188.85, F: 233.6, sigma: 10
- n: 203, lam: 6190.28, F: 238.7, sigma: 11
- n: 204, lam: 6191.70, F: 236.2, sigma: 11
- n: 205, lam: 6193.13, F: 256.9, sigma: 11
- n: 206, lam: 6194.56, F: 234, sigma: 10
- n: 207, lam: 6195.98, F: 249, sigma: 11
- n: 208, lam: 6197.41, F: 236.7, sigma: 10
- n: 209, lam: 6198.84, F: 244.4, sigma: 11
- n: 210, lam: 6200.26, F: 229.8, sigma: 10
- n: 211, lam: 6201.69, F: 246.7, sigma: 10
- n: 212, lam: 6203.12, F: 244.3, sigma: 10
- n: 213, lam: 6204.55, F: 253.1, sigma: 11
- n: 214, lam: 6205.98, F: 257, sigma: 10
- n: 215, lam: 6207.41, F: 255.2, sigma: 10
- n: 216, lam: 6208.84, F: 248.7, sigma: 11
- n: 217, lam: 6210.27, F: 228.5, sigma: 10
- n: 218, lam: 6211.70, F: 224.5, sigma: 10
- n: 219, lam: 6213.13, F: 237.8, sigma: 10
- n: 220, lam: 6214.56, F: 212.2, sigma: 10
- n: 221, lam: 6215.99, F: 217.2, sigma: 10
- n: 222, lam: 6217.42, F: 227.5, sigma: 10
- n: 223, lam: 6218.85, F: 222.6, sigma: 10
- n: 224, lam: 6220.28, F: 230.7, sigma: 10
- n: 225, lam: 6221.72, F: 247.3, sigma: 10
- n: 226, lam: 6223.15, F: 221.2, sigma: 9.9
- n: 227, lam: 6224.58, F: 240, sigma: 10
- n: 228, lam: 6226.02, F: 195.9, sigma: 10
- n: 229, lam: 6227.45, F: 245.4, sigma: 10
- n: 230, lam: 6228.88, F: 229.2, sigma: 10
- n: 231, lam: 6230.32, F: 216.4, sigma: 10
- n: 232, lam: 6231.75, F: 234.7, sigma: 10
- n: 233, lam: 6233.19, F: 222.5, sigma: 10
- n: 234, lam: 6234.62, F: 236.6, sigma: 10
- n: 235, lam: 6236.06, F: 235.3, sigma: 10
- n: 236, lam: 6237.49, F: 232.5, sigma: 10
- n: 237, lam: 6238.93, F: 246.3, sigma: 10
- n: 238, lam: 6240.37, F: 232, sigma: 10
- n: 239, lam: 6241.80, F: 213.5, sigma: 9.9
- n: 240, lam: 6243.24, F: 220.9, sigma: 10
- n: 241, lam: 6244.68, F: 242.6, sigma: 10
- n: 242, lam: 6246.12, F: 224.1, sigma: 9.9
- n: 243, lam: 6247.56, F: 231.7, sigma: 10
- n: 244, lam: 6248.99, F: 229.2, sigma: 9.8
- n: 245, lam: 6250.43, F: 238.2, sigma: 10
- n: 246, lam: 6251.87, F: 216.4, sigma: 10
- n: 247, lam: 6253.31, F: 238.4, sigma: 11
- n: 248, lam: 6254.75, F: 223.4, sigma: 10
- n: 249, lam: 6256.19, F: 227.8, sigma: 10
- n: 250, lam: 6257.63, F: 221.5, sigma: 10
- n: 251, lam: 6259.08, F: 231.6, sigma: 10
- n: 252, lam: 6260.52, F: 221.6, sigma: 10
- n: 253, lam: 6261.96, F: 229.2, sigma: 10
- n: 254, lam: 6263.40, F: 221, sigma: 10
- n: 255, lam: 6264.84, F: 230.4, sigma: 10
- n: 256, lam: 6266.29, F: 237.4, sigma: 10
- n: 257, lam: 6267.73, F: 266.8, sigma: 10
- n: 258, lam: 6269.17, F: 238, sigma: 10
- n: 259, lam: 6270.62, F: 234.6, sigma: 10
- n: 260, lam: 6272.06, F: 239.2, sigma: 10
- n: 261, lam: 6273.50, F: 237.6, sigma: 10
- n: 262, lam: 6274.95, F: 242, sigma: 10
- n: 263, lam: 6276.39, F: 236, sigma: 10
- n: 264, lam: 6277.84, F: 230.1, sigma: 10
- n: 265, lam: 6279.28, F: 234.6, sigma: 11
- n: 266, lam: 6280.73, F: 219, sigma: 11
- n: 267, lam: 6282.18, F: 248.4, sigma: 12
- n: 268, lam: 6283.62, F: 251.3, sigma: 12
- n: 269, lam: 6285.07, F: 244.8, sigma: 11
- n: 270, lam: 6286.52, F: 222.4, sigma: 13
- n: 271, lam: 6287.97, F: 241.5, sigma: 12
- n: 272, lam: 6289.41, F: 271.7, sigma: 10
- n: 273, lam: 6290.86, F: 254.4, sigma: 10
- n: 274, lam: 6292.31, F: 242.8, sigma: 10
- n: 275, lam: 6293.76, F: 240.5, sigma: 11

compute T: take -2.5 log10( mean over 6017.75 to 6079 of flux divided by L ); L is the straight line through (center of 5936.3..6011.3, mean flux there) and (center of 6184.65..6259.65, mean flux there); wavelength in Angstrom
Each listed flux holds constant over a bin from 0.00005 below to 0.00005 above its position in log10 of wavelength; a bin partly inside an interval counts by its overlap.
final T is -0.07 mag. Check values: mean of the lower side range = 248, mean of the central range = 260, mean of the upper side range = 234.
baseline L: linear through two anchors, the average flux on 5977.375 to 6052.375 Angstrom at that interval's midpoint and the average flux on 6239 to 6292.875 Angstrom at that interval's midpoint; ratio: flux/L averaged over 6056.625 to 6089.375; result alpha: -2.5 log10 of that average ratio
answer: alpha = -0.03 mag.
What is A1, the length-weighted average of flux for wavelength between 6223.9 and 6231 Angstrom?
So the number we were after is 225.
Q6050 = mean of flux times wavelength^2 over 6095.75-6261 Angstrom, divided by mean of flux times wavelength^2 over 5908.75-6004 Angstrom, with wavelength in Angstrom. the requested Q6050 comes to 1.04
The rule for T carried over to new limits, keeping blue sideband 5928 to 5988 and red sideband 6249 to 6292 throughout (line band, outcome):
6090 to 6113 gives -0.031 mag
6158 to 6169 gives 0.034 mag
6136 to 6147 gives -0.012 mag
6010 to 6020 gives 0.037 mag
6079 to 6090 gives -0.018 mag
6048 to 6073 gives -0.060 mag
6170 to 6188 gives -0.010 mag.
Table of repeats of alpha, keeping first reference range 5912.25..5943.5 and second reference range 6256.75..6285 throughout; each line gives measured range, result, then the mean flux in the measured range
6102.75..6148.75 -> -0.03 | 248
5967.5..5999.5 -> 0.00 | 248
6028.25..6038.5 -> -0.12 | 273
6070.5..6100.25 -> -0.04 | 252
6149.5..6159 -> -0.03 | 246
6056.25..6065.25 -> -0.09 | 265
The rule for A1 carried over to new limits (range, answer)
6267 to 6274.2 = 244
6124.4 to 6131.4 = 245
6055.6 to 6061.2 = 259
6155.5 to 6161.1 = 237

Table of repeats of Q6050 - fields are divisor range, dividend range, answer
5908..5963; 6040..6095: 1.08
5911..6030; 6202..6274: 1.02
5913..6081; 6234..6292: 1.01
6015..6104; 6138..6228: 0.97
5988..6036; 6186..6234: 1.01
